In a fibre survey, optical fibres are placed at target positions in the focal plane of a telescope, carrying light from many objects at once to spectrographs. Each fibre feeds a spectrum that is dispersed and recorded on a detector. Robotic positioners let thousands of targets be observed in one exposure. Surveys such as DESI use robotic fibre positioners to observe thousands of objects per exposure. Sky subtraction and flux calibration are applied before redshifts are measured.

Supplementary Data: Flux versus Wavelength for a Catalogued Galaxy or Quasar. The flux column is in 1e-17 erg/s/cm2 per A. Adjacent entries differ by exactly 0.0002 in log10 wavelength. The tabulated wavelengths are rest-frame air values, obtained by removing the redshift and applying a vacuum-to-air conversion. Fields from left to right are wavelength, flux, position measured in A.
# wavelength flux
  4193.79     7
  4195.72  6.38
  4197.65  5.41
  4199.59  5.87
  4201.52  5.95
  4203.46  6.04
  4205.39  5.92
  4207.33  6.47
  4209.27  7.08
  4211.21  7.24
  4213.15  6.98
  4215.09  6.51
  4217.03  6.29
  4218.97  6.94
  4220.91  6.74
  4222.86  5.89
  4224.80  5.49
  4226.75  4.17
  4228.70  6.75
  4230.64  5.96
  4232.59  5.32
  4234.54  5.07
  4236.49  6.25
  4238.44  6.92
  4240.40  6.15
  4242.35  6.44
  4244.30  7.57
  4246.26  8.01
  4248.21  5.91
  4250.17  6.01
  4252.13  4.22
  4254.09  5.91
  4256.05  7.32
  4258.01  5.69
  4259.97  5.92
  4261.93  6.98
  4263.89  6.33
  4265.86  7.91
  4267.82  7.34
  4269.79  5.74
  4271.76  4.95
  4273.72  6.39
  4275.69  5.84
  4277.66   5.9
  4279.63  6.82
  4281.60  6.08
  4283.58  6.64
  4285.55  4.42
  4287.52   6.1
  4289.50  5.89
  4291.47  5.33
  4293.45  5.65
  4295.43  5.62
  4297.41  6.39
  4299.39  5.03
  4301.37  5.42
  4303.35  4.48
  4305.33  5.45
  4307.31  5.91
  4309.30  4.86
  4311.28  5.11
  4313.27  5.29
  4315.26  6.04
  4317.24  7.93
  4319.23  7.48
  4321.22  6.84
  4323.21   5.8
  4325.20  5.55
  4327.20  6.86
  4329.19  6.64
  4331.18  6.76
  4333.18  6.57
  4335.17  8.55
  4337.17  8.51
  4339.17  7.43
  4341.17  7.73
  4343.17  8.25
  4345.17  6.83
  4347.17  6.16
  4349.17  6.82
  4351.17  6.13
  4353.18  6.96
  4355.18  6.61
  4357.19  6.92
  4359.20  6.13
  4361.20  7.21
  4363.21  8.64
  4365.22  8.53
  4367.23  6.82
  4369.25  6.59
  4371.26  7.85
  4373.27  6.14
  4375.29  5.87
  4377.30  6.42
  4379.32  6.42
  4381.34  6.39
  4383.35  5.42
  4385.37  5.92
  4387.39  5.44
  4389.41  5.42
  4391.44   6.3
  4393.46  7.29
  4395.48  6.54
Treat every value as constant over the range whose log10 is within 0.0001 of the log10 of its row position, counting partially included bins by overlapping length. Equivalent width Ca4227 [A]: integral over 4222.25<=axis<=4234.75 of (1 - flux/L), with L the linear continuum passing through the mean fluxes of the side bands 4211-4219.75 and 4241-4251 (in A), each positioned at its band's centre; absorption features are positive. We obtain 2.27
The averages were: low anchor 6.75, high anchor 6.78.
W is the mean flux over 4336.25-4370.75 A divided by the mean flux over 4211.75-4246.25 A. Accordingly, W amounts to 1.1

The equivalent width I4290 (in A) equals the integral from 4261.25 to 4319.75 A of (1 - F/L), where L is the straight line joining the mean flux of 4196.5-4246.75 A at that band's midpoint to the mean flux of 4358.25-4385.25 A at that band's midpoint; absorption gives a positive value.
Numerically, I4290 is 4.9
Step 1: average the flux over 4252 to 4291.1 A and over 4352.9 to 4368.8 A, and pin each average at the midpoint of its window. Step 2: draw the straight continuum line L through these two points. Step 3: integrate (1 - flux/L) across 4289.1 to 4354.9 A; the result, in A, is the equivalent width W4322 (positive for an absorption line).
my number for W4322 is 3.8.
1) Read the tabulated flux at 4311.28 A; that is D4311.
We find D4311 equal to 5.11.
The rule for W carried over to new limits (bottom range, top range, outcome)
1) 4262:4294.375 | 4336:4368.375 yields 1.18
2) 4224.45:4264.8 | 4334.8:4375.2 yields 1.17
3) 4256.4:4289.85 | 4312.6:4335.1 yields 1.07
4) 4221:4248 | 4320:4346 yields 1.15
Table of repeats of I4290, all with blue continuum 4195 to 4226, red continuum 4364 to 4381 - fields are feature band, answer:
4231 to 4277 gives 1.33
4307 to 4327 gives 1.61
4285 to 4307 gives 3.73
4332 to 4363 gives -1.87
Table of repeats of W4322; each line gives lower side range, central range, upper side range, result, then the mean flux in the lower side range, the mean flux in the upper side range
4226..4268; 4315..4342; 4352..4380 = -1.38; 6.27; 6.94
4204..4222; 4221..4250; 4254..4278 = 1.68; 6.67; 6.35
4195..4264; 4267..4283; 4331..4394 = 0.75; 6.22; 6.84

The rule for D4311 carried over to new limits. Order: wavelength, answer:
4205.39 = 5.92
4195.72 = 6.38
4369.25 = 6.59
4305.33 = 5.45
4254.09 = 5.91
